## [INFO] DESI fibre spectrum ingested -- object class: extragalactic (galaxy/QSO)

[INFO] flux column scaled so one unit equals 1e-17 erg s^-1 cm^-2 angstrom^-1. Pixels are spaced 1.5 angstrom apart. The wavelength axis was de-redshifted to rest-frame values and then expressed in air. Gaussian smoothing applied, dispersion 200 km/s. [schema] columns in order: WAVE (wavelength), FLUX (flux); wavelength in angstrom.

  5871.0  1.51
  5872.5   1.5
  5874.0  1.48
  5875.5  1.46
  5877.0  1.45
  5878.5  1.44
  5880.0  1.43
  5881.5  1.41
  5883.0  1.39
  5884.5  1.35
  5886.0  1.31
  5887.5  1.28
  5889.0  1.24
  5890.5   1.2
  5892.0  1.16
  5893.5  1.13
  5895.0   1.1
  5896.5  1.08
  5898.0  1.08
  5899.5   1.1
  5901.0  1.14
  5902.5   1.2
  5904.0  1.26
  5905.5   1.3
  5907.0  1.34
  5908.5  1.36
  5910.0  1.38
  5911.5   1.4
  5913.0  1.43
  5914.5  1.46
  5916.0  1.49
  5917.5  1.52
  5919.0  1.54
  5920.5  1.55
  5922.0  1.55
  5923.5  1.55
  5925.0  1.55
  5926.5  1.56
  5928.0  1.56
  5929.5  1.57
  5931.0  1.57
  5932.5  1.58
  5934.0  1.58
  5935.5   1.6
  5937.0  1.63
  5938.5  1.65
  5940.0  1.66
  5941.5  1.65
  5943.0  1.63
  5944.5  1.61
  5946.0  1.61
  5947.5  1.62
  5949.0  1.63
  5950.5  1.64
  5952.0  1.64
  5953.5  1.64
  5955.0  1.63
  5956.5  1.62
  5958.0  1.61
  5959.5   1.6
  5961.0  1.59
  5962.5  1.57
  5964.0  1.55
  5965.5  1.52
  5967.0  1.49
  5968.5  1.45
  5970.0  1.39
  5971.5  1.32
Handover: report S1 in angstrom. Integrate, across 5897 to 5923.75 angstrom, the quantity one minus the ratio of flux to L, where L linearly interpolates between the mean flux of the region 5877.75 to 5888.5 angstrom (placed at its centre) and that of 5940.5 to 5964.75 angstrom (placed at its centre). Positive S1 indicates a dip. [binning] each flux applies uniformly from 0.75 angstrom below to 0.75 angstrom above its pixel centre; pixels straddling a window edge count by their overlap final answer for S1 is 1.9 angstrom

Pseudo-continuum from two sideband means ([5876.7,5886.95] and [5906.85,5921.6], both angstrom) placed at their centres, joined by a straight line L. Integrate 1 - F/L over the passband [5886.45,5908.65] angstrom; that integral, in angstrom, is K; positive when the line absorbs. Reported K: 3.55 angstrom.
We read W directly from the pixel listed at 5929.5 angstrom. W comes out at 1.57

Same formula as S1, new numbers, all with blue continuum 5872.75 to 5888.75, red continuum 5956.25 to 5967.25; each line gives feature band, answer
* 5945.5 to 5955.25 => -0.53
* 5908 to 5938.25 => -0.74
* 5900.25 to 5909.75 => 1.16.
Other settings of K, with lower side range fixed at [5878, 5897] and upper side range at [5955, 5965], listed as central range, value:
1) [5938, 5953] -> -1.1 angstrom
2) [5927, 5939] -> -1.0 angstrom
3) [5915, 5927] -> -1.0 angstrom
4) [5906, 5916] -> -0.2 angstrom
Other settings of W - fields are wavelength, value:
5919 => 1.54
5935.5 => 1.6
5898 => 1.08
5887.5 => 1.28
